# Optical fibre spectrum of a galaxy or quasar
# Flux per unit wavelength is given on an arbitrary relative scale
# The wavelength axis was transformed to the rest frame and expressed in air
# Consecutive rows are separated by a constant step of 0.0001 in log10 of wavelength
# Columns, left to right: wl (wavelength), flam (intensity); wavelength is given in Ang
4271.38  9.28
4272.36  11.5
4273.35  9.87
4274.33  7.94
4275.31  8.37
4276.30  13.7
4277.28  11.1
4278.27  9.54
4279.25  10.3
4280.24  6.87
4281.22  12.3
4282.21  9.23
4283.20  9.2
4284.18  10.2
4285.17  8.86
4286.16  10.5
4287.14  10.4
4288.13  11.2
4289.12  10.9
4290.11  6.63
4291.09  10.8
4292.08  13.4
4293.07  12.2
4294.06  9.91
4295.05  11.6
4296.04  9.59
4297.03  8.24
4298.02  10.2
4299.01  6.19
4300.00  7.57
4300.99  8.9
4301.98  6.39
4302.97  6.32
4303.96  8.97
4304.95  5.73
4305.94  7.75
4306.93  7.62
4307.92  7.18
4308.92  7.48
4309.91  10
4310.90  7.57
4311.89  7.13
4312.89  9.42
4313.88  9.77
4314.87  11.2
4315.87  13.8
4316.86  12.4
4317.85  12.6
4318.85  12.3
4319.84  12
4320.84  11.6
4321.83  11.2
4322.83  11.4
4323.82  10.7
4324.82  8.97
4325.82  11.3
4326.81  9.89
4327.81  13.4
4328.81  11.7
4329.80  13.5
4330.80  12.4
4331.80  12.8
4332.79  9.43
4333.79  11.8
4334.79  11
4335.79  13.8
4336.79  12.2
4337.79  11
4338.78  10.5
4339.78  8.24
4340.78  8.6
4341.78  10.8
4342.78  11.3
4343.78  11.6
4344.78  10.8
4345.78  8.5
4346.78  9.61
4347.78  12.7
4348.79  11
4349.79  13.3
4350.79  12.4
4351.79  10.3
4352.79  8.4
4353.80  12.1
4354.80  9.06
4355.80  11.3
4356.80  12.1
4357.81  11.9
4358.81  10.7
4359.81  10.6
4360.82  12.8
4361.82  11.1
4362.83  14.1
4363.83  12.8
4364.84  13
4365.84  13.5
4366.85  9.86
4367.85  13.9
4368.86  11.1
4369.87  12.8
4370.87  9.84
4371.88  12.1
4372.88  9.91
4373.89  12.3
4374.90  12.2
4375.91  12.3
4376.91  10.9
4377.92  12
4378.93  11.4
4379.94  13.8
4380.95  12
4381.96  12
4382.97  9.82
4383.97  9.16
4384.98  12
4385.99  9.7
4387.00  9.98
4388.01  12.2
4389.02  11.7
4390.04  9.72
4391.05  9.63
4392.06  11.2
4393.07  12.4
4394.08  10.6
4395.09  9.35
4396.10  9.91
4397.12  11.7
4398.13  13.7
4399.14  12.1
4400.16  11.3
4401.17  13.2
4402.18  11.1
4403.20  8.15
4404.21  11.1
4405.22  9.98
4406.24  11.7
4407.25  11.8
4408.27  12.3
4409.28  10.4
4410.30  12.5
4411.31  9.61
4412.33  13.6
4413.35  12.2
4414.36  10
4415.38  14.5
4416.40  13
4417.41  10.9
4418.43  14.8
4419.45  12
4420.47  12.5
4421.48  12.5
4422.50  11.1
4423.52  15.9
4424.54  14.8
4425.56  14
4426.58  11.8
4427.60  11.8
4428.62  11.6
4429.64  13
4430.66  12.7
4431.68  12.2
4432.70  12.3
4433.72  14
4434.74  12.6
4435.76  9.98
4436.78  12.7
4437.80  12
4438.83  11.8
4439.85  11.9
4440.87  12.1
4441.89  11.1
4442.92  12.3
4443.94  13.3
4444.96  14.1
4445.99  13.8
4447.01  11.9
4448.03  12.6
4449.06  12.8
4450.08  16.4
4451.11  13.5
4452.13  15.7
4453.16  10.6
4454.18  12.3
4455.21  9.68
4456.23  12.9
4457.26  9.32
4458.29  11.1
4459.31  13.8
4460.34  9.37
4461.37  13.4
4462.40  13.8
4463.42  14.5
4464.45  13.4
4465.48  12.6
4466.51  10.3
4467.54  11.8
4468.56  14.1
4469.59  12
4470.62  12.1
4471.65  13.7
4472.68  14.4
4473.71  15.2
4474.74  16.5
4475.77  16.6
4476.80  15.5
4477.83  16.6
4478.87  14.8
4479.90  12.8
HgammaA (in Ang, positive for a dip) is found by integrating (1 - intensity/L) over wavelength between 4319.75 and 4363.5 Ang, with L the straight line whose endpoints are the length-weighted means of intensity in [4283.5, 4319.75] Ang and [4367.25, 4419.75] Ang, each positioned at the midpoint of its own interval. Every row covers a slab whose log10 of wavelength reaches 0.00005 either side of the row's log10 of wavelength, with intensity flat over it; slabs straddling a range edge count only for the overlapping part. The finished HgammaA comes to -3.7 Ang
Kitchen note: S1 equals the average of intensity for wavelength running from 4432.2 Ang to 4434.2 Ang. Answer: 13.1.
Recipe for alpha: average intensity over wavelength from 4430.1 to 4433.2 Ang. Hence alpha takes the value 12.4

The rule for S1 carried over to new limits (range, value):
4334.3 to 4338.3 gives 12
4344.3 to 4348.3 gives 10.4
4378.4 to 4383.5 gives 11.8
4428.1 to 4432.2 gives 12.4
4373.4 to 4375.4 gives 12.2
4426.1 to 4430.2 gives 12.1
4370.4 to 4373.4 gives 10.6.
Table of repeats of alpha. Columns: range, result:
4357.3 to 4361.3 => 11.5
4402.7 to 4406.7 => 10.2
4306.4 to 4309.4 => 7.42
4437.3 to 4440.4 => 11.9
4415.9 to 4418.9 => 12.9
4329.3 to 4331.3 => 13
